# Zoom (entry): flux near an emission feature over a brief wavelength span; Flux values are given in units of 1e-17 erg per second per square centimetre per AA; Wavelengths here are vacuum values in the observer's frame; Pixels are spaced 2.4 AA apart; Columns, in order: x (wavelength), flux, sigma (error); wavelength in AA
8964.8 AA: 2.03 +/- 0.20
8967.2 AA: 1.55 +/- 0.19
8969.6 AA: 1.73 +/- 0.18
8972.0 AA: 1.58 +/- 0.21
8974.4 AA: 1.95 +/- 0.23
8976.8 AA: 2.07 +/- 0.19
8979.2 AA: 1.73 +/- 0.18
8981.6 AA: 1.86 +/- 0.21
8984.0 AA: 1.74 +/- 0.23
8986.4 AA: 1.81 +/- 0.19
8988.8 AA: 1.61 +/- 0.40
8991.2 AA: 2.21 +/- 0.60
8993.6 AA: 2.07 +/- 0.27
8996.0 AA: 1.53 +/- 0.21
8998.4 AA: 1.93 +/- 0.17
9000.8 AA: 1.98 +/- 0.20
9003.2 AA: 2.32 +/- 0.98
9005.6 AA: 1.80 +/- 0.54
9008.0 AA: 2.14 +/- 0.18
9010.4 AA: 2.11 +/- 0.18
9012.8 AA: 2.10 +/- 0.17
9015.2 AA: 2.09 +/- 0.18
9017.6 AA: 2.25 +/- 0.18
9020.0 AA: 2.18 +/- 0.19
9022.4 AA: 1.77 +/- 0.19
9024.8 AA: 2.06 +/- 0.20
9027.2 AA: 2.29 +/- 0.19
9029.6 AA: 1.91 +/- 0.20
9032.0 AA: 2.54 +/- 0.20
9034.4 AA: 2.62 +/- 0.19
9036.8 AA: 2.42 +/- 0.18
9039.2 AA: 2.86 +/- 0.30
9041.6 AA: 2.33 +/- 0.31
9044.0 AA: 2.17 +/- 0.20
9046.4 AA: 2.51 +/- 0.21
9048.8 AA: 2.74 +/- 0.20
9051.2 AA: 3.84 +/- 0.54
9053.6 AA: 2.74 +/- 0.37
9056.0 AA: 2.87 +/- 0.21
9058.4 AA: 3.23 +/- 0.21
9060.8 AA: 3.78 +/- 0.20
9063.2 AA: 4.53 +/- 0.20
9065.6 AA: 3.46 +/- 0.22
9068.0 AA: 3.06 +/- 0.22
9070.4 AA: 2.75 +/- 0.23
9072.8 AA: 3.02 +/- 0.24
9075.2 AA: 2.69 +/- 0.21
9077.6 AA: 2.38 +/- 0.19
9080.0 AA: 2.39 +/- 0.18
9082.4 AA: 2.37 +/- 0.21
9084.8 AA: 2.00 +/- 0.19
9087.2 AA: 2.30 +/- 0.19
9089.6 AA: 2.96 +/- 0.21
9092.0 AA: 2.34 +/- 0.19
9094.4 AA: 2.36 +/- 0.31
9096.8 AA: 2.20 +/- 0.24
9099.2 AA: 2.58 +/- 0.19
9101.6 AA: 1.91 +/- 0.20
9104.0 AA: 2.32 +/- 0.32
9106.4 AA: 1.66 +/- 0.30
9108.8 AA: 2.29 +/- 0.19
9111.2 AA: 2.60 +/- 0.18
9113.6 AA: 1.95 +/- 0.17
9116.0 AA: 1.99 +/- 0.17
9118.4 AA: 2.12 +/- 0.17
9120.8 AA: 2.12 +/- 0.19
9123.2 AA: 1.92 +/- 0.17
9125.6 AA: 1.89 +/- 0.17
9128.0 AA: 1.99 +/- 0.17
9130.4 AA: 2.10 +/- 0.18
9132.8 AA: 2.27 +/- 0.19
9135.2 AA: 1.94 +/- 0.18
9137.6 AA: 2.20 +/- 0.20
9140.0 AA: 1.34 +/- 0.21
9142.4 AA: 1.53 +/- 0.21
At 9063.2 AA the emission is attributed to H-beta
